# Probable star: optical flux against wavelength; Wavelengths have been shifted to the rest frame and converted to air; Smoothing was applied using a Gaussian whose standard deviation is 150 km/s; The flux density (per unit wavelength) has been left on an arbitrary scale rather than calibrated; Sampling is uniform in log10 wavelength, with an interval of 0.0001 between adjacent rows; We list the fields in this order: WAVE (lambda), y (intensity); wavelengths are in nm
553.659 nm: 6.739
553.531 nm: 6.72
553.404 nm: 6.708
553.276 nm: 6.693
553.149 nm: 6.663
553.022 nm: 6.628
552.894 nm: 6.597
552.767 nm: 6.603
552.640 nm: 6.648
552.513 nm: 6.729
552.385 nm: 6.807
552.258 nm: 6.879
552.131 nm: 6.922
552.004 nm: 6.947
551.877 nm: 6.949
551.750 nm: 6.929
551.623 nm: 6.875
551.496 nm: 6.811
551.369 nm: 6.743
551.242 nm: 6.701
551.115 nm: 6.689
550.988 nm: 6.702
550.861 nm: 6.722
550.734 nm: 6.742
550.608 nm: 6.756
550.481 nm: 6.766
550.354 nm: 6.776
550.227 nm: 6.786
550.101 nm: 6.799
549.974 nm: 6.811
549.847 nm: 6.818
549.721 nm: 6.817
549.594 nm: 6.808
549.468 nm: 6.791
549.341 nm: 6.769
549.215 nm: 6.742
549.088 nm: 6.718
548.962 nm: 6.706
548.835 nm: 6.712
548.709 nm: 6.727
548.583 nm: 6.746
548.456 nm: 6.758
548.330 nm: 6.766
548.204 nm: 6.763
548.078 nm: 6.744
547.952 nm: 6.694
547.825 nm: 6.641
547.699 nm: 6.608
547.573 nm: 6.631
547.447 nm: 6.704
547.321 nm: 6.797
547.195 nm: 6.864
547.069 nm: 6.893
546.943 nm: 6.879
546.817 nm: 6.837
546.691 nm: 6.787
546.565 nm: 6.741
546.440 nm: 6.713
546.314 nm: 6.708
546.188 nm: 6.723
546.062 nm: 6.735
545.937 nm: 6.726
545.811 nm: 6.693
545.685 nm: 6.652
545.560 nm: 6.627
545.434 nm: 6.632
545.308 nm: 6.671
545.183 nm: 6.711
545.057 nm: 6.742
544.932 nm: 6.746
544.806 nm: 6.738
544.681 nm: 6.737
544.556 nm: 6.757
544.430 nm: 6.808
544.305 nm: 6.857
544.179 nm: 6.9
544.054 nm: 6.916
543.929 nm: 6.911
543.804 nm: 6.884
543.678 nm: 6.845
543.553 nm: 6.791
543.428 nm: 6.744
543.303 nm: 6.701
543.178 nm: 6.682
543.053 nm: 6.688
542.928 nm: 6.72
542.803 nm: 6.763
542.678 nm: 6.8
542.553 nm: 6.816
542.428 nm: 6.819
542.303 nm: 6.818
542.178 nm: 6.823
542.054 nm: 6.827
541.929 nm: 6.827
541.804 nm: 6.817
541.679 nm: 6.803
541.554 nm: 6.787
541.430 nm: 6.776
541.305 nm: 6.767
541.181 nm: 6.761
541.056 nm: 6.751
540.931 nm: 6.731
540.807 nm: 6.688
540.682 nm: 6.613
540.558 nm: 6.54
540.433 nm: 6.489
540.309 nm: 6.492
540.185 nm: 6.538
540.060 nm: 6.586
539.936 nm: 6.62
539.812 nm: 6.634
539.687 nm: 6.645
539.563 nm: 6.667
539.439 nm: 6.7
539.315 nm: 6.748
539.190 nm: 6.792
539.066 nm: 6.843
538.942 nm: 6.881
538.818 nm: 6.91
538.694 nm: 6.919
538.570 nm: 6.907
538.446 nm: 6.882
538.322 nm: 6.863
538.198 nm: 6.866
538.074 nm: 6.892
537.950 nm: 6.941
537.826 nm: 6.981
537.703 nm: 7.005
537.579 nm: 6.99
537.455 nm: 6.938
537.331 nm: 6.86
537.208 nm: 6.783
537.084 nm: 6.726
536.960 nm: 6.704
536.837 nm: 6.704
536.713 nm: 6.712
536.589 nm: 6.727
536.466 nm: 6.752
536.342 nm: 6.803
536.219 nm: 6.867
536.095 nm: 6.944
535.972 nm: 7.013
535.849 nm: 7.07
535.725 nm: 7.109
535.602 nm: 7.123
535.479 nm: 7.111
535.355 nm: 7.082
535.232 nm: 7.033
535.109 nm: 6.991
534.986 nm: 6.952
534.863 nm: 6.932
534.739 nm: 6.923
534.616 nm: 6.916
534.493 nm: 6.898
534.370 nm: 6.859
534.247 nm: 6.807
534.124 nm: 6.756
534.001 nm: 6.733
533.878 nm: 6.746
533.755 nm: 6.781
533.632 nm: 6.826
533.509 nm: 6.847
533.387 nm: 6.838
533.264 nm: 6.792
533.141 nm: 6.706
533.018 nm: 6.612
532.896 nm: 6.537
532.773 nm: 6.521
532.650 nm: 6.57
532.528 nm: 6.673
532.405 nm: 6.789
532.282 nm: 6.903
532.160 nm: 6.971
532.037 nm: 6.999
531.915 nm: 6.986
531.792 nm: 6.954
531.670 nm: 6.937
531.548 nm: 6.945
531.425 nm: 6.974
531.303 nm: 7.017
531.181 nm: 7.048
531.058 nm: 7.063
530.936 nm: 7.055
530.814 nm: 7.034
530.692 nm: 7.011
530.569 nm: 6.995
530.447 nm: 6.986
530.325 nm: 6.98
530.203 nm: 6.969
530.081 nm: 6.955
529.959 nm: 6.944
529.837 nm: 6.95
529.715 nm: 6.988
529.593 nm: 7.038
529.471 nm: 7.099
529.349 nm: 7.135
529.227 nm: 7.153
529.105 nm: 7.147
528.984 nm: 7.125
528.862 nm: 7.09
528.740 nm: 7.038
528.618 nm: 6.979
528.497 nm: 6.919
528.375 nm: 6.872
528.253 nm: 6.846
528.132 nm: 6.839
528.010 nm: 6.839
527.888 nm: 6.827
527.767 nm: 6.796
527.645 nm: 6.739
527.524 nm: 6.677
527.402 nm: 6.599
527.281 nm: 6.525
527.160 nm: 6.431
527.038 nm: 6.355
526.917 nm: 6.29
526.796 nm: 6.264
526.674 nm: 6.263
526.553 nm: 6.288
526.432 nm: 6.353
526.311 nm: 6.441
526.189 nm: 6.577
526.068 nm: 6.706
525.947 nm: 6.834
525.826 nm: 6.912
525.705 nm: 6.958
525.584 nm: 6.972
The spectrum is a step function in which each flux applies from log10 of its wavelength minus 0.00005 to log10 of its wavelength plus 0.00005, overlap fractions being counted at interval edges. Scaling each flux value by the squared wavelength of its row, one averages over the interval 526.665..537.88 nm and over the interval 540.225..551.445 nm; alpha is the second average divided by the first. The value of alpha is 1.03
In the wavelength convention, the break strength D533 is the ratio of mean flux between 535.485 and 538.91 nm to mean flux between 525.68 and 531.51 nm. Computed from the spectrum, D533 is 1.01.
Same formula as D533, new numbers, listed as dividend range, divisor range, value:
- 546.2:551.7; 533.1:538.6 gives 0.98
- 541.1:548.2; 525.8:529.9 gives 1.00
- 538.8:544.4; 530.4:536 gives 0.98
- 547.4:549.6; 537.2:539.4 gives 0.98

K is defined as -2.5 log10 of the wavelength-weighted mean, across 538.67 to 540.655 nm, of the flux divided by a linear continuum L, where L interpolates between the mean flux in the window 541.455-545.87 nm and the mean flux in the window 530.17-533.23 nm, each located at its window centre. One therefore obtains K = 0.02 mag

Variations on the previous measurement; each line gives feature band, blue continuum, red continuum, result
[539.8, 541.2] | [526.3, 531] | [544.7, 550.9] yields 0.03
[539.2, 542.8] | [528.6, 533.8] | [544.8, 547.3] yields 0.02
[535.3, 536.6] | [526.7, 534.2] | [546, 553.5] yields -0.02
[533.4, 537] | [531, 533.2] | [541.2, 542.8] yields -0.01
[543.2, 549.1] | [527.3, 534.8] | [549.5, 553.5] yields 0.01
